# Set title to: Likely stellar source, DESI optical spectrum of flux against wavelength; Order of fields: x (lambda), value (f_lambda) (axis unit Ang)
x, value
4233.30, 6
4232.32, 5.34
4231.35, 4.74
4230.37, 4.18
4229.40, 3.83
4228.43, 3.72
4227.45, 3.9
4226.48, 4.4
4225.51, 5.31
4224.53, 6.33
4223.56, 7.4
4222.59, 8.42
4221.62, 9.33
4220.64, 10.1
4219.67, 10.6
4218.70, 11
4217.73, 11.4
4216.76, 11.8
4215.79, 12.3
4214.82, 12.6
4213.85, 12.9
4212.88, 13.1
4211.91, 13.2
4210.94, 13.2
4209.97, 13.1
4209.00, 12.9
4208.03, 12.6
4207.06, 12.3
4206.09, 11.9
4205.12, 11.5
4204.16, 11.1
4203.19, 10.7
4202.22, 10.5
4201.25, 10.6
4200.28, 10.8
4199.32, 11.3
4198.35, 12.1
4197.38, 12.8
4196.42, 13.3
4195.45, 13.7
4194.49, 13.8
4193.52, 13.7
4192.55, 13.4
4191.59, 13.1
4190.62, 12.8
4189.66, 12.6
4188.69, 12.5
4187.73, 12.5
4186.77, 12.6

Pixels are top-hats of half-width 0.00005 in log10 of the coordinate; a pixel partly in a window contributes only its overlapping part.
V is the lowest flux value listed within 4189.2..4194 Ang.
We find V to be 12.6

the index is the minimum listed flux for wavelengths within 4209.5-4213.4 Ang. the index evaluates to 13.1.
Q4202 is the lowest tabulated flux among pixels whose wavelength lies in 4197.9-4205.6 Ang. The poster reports 10.5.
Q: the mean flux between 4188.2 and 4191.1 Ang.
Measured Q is 12.6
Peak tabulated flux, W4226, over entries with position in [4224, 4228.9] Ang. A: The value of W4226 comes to 6.33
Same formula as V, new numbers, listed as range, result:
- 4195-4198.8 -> 12.1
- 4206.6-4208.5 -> 12.3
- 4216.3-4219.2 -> 11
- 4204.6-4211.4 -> 11.5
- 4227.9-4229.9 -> 3.72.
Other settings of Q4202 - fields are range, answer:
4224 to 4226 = 5.31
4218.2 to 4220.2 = 10.6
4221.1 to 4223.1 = 8.42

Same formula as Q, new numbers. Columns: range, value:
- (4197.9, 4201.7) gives 11.2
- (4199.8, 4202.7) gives 10.6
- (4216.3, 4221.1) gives 11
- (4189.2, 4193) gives 13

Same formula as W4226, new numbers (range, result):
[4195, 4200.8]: 13.7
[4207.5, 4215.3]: 13.2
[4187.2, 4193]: 13.4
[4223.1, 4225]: 7.4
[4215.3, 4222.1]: 12.3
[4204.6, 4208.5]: 12.6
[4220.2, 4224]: 10.1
